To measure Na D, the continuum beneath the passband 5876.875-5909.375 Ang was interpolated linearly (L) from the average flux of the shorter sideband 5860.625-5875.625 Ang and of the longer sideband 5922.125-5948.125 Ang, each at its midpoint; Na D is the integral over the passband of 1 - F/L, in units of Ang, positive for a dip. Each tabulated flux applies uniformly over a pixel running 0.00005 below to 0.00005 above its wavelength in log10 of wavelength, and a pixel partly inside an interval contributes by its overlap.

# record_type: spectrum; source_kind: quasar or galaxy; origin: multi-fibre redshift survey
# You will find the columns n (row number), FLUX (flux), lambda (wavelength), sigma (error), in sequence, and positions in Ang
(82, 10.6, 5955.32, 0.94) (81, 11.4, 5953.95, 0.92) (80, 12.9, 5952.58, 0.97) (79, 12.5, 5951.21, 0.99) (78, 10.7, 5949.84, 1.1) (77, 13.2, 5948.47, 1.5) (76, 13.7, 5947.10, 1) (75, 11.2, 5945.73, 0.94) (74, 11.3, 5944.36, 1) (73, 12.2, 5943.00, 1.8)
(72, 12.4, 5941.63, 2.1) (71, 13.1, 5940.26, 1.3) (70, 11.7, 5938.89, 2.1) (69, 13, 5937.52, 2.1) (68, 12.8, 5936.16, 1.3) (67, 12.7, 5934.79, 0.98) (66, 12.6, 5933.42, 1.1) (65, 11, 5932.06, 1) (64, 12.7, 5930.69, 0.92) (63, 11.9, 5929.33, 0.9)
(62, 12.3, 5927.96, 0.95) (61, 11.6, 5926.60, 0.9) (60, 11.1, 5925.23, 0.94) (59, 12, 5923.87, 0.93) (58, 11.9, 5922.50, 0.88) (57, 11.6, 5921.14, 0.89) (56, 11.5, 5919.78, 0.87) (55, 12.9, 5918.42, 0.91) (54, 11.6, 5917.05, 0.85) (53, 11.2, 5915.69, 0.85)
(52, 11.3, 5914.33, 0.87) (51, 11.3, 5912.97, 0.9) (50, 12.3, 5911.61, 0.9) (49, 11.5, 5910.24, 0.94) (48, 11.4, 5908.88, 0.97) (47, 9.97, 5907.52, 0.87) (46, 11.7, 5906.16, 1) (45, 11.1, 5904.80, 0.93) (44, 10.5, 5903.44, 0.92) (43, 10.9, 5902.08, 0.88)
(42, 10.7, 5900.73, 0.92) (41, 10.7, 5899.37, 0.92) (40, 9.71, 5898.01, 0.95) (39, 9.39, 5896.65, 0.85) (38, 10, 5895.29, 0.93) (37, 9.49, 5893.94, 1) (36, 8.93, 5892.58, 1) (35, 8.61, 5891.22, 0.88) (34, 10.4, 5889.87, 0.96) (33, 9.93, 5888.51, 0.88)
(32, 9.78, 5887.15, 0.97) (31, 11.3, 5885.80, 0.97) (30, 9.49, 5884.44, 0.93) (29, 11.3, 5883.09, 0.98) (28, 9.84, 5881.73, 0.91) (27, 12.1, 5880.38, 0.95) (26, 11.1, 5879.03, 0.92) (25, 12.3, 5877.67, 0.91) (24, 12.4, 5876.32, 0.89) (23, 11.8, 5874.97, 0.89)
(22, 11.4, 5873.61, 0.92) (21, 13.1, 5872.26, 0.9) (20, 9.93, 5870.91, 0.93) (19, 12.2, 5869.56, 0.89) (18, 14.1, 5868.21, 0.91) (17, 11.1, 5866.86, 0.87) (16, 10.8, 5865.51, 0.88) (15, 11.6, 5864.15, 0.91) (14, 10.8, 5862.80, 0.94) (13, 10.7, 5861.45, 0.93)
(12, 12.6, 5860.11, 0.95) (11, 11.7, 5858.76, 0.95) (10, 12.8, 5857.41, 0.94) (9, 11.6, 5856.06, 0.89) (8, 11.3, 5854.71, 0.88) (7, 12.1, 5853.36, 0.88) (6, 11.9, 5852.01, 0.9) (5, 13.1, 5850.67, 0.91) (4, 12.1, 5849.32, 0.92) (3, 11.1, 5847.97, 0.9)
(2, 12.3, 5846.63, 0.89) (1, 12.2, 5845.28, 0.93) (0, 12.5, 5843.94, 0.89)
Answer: 3.8 Ang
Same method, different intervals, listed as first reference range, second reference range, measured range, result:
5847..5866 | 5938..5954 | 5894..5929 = 2.5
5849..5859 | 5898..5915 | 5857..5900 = 2.4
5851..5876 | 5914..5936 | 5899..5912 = 0.9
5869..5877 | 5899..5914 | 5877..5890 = 0.9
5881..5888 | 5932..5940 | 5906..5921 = 0.0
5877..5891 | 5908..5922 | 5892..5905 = 1.2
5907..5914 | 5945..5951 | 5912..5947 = -0.6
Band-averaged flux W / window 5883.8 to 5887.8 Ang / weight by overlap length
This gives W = 10.2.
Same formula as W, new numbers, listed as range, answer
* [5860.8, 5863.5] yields 10.8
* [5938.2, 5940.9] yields 12.4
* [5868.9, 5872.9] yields 11.7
